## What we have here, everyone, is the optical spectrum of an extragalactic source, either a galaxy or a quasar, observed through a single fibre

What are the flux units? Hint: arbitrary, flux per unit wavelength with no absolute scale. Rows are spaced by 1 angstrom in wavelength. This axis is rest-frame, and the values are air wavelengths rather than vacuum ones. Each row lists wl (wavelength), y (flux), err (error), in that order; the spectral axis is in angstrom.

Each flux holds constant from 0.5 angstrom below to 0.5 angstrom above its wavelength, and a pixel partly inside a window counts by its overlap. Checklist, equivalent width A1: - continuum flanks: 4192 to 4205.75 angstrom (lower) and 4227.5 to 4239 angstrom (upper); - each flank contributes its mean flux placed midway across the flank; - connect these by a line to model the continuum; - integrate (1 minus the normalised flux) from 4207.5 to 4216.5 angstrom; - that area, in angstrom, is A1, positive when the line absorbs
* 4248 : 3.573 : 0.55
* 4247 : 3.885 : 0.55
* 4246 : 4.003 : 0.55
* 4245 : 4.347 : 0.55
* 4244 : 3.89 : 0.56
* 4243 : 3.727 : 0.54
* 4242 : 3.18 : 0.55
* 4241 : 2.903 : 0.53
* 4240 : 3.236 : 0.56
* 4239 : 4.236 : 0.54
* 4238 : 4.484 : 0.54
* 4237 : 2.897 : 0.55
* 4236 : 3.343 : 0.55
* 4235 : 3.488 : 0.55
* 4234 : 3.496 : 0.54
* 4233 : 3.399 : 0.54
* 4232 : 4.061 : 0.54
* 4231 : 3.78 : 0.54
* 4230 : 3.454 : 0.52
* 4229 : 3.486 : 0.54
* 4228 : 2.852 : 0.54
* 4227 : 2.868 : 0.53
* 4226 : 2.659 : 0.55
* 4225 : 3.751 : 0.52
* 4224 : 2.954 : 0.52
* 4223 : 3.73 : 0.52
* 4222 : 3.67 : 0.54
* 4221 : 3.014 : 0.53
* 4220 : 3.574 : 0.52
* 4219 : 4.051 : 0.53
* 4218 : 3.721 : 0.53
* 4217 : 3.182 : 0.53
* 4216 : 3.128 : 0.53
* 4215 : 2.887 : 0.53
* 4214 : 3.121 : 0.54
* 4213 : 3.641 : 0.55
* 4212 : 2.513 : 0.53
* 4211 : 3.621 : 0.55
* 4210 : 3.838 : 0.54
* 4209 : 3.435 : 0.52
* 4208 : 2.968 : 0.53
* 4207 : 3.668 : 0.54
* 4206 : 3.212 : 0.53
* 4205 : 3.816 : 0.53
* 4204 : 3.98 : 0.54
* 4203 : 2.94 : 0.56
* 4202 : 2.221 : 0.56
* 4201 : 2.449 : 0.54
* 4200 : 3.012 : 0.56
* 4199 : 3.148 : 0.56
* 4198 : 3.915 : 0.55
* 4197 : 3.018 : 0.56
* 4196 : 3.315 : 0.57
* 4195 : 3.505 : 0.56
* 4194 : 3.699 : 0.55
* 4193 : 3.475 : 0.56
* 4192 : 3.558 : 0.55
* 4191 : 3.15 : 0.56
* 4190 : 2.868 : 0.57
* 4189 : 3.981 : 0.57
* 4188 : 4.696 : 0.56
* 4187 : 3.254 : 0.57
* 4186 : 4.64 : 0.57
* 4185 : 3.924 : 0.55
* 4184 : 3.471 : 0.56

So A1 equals 0.4 angstrom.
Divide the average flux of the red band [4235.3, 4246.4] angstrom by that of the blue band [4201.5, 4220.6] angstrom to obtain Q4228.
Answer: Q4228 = 1.09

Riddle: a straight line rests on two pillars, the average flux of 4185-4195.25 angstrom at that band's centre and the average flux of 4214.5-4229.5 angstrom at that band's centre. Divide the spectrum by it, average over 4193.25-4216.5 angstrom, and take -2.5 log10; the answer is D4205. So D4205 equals 0.08 mag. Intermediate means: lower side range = 3.7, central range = 3.27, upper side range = 3.3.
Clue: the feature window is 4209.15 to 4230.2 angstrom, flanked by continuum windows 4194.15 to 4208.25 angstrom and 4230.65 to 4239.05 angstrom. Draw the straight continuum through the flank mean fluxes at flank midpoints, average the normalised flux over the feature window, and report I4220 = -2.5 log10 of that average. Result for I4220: 0.05 mag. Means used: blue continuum 3.24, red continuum 3.66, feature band 3.32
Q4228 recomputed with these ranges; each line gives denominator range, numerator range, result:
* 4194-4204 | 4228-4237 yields 1.11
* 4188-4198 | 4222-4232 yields 0.96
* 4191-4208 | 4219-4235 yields 1.03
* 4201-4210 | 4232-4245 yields 1.10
